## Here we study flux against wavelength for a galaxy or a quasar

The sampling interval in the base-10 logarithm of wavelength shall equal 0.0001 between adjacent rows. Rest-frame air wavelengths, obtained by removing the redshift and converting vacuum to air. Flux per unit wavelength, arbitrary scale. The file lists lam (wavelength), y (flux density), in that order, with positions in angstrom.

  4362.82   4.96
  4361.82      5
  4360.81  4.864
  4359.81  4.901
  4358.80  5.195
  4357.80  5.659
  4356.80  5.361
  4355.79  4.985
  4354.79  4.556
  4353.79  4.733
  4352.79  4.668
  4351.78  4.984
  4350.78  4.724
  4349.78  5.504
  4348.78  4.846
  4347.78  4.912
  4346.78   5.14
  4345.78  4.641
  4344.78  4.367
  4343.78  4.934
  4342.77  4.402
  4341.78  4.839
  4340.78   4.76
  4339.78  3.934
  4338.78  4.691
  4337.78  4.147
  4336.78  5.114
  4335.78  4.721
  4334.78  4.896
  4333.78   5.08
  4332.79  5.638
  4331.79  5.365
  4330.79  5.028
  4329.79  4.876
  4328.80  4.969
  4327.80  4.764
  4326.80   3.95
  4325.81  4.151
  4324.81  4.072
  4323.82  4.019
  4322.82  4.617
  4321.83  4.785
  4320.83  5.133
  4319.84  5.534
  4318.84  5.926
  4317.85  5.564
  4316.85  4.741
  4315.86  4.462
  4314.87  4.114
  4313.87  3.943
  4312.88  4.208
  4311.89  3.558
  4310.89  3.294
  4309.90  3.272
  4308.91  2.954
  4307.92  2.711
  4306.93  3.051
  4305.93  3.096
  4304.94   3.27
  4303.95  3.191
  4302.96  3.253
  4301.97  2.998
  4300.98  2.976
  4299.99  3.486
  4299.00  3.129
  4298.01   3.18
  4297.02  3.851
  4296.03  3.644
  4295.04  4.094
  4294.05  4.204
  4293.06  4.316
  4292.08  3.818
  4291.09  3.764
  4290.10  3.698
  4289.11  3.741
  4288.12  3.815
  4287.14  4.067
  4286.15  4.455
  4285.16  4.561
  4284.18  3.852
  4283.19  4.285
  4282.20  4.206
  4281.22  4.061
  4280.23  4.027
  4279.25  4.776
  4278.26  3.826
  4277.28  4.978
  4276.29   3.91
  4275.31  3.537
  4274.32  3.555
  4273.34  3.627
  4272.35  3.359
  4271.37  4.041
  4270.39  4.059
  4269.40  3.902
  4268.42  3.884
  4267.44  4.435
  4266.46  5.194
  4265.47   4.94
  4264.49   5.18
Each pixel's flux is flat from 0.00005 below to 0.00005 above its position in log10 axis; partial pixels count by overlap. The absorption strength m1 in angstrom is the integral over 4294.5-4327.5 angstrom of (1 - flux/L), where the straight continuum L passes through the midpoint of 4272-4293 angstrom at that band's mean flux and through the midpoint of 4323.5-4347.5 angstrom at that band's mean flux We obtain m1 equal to 3.7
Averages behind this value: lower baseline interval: 4.01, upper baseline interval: 4.69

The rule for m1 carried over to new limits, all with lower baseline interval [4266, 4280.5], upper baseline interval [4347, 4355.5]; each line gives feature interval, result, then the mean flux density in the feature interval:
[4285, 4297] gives 0.7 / 3.99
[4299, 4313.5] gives 3.9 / 3.24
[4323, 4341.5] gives 0.0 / 4.68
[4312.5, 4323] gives -0.7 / 4.83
